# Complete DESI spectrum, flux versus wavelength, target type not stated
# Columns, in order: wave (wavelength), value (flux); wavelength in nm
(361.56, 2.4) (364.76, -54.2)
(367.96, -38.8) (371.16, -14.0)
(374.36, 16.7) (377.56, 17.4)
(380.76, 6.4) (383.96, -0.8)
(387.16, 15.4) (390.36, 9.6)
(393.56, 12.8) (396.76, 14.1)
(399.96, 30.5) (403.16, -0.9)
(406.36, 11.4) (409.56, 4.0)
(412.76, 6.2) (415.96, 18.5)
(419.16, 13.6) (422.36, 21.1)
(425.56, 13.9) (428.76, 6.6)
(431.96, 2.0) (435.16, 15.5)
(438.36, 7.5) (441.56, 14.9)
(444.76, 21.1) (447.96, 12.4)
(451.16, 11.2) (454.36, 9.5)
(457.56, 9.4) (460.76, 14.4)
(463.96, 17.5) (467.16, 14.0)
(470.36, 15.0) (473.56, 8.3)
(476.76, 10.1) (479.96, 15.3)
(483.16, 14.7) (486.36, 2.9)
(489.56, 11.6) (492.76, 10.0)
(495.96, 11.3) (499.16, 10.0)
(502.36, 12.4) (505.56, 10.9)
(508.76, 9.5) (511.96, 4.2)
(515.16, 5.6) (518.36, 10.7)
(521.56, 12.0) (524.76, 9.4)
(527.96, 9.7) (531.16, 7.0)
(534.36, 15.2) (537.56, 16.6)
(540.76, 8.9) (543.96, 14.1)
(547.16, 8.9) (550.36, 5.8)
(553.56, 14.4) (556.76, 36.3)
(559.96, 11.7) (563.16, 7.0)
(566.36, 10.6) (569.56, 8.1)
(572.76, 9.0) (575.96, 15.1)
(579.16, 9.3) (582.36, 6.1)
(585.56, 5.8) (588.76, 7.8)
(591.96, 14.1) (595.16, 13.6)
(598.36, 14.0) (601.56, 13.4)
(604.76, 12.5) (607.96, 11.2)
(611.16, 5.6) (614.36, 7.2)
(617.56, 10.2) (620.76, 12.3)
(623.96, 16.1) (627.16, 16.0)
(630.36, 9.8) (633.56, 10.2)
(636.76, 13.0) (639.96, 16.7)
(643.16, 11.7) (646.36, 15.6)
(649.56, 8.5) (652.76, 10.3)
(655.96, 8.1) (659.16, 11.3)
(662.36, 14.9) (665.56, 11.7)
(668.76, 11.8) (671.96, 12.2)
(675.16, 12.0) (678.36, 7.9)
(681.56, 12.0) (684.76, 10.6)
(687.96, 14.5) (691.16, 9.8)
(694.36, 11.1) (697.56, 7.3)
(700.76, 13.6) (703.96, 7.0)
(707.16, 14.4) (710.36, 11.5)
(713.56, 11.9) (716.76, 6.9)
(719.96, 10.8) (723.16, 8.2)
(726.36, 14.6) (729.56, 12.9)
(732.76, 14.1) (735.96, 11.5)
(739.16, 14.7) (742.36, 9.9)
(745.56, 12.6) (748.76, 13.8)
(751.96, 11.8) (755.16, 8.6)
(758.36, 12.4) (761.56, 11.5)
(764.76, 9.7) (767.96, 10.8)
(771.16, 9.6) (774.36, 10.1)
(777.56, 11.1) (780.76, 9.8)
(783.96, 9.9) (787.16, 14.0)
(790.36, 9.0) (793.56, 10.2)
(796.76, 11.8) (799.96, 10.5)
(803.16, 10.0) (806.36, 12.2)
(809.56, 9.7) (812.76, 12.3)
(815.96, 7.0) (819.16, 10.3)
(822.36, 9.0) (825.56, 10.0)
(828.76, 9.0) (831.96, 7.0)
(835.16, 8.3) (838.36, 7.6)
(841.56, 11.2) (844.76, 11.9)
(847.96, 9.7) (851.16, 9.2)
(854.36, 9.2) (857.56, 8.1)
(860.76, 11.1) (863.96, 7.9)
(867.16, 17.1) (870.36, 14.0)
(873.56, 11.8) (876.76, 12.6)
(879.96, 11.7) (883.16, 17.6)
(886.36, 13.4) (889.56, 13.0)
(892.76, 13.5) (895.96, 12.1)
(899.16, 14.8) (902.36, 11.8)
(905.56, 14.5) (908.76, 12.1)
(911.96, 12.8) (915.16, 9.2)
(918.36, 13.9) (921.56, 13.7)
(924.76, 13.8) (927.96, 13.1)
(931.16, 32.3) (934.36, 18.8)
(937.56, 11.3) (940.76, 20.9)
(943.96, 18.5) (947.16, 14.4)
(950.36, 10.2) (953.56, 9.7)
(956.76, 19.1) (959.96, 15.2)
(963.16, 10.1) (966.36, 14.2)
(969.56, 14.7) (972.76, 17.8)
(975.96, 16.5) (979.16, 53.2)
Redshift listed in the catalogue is 0.491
